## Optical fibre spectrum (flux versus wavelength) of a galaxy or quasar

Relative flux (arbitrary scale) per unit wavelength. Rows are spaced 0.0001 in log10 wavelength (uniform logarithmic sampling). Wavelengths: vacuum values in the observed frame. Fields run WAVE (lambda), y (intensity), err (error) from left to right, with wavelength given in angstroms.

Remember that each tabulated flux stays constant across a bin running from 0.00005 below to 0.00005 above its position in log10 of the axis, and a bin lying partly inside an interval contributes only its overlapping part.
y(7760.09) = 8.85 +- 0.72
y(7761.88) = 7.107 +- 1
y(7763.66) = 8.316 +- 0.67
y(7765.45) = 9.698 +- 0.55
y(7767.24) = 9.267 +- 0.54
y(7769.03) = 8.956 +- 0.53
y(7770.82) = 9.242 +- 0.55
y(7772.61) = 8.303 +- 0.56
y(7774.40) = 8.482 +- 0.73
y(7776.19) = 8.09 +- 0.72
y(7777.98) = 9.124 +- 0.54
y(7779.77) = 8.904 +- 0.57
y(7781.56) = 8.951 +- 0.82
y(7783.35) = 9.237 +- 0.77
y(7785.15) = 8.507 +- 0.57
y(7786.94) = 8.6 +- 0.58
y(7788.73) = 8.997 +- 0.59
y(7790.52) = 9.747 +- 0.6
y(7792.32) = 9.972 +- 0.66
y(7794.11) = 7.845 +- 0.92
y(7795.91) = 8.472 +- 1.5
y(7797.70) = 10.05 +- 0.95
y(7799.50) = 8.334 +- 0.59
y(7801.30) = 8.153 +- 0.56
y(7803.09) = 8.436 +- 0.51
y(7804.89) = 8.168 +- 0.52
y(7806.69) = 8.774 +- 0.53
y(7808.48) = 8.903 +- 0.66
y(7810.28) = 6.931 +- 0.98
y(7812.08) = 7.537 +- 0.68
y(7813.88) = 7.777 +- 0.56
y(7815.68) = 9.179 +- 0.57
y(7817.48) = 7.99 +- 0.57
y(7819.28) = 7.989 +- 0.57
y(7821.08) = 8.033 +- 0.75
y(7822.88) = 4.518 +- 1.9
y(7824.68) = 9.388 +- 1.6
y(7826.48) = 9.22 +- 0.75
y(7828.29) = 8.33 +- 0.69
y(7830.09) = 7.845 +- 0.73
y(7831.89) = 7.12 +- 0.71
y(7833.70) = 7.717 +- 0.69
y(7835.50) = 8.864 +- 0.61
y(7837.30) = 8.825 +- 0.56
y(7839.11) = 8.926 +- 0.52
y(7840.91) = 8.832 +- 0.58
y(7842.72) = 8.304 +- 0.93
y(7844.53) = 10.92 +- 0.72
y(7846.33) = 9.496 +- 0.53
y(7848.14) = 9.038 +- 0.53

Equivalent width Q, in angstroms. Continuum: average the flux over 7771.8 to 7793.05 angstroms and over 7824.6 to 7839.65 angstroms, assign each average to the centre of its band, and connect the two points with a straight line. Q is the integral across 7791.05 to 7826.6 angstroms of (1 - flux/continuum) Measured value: 1.5 angstroms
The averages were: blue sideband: 8.9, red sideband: 8.41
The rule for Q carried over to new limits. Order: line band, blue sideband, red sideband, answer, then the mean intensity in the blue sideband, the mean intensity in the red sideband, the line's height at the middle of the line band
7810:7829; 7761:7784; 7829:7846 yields 1.6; 8.74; 8.63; 8.66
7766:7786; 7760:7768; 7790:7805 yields -0.4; 8.62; 8.8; 8.68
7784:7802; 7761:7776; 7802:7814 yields -1.2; 8.65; 8.1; 8.31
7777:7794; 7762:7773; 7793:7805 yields -0.7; 8.86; 8.54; 8.68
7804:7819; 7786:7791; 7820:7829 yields 0.3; 9.07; 7.89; 8.32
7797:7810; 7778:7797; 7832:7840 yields 0.3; 8.95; 8.43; 8.78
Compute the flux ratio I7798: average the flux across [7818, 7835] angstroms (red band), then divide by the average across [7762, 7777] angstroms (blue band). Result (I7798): 0.90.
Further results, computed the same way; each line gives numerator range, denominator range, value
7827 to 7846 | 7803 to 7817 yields 1.05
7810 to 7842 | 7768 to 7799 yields 0.91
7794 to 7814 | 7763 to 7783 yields 0.94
